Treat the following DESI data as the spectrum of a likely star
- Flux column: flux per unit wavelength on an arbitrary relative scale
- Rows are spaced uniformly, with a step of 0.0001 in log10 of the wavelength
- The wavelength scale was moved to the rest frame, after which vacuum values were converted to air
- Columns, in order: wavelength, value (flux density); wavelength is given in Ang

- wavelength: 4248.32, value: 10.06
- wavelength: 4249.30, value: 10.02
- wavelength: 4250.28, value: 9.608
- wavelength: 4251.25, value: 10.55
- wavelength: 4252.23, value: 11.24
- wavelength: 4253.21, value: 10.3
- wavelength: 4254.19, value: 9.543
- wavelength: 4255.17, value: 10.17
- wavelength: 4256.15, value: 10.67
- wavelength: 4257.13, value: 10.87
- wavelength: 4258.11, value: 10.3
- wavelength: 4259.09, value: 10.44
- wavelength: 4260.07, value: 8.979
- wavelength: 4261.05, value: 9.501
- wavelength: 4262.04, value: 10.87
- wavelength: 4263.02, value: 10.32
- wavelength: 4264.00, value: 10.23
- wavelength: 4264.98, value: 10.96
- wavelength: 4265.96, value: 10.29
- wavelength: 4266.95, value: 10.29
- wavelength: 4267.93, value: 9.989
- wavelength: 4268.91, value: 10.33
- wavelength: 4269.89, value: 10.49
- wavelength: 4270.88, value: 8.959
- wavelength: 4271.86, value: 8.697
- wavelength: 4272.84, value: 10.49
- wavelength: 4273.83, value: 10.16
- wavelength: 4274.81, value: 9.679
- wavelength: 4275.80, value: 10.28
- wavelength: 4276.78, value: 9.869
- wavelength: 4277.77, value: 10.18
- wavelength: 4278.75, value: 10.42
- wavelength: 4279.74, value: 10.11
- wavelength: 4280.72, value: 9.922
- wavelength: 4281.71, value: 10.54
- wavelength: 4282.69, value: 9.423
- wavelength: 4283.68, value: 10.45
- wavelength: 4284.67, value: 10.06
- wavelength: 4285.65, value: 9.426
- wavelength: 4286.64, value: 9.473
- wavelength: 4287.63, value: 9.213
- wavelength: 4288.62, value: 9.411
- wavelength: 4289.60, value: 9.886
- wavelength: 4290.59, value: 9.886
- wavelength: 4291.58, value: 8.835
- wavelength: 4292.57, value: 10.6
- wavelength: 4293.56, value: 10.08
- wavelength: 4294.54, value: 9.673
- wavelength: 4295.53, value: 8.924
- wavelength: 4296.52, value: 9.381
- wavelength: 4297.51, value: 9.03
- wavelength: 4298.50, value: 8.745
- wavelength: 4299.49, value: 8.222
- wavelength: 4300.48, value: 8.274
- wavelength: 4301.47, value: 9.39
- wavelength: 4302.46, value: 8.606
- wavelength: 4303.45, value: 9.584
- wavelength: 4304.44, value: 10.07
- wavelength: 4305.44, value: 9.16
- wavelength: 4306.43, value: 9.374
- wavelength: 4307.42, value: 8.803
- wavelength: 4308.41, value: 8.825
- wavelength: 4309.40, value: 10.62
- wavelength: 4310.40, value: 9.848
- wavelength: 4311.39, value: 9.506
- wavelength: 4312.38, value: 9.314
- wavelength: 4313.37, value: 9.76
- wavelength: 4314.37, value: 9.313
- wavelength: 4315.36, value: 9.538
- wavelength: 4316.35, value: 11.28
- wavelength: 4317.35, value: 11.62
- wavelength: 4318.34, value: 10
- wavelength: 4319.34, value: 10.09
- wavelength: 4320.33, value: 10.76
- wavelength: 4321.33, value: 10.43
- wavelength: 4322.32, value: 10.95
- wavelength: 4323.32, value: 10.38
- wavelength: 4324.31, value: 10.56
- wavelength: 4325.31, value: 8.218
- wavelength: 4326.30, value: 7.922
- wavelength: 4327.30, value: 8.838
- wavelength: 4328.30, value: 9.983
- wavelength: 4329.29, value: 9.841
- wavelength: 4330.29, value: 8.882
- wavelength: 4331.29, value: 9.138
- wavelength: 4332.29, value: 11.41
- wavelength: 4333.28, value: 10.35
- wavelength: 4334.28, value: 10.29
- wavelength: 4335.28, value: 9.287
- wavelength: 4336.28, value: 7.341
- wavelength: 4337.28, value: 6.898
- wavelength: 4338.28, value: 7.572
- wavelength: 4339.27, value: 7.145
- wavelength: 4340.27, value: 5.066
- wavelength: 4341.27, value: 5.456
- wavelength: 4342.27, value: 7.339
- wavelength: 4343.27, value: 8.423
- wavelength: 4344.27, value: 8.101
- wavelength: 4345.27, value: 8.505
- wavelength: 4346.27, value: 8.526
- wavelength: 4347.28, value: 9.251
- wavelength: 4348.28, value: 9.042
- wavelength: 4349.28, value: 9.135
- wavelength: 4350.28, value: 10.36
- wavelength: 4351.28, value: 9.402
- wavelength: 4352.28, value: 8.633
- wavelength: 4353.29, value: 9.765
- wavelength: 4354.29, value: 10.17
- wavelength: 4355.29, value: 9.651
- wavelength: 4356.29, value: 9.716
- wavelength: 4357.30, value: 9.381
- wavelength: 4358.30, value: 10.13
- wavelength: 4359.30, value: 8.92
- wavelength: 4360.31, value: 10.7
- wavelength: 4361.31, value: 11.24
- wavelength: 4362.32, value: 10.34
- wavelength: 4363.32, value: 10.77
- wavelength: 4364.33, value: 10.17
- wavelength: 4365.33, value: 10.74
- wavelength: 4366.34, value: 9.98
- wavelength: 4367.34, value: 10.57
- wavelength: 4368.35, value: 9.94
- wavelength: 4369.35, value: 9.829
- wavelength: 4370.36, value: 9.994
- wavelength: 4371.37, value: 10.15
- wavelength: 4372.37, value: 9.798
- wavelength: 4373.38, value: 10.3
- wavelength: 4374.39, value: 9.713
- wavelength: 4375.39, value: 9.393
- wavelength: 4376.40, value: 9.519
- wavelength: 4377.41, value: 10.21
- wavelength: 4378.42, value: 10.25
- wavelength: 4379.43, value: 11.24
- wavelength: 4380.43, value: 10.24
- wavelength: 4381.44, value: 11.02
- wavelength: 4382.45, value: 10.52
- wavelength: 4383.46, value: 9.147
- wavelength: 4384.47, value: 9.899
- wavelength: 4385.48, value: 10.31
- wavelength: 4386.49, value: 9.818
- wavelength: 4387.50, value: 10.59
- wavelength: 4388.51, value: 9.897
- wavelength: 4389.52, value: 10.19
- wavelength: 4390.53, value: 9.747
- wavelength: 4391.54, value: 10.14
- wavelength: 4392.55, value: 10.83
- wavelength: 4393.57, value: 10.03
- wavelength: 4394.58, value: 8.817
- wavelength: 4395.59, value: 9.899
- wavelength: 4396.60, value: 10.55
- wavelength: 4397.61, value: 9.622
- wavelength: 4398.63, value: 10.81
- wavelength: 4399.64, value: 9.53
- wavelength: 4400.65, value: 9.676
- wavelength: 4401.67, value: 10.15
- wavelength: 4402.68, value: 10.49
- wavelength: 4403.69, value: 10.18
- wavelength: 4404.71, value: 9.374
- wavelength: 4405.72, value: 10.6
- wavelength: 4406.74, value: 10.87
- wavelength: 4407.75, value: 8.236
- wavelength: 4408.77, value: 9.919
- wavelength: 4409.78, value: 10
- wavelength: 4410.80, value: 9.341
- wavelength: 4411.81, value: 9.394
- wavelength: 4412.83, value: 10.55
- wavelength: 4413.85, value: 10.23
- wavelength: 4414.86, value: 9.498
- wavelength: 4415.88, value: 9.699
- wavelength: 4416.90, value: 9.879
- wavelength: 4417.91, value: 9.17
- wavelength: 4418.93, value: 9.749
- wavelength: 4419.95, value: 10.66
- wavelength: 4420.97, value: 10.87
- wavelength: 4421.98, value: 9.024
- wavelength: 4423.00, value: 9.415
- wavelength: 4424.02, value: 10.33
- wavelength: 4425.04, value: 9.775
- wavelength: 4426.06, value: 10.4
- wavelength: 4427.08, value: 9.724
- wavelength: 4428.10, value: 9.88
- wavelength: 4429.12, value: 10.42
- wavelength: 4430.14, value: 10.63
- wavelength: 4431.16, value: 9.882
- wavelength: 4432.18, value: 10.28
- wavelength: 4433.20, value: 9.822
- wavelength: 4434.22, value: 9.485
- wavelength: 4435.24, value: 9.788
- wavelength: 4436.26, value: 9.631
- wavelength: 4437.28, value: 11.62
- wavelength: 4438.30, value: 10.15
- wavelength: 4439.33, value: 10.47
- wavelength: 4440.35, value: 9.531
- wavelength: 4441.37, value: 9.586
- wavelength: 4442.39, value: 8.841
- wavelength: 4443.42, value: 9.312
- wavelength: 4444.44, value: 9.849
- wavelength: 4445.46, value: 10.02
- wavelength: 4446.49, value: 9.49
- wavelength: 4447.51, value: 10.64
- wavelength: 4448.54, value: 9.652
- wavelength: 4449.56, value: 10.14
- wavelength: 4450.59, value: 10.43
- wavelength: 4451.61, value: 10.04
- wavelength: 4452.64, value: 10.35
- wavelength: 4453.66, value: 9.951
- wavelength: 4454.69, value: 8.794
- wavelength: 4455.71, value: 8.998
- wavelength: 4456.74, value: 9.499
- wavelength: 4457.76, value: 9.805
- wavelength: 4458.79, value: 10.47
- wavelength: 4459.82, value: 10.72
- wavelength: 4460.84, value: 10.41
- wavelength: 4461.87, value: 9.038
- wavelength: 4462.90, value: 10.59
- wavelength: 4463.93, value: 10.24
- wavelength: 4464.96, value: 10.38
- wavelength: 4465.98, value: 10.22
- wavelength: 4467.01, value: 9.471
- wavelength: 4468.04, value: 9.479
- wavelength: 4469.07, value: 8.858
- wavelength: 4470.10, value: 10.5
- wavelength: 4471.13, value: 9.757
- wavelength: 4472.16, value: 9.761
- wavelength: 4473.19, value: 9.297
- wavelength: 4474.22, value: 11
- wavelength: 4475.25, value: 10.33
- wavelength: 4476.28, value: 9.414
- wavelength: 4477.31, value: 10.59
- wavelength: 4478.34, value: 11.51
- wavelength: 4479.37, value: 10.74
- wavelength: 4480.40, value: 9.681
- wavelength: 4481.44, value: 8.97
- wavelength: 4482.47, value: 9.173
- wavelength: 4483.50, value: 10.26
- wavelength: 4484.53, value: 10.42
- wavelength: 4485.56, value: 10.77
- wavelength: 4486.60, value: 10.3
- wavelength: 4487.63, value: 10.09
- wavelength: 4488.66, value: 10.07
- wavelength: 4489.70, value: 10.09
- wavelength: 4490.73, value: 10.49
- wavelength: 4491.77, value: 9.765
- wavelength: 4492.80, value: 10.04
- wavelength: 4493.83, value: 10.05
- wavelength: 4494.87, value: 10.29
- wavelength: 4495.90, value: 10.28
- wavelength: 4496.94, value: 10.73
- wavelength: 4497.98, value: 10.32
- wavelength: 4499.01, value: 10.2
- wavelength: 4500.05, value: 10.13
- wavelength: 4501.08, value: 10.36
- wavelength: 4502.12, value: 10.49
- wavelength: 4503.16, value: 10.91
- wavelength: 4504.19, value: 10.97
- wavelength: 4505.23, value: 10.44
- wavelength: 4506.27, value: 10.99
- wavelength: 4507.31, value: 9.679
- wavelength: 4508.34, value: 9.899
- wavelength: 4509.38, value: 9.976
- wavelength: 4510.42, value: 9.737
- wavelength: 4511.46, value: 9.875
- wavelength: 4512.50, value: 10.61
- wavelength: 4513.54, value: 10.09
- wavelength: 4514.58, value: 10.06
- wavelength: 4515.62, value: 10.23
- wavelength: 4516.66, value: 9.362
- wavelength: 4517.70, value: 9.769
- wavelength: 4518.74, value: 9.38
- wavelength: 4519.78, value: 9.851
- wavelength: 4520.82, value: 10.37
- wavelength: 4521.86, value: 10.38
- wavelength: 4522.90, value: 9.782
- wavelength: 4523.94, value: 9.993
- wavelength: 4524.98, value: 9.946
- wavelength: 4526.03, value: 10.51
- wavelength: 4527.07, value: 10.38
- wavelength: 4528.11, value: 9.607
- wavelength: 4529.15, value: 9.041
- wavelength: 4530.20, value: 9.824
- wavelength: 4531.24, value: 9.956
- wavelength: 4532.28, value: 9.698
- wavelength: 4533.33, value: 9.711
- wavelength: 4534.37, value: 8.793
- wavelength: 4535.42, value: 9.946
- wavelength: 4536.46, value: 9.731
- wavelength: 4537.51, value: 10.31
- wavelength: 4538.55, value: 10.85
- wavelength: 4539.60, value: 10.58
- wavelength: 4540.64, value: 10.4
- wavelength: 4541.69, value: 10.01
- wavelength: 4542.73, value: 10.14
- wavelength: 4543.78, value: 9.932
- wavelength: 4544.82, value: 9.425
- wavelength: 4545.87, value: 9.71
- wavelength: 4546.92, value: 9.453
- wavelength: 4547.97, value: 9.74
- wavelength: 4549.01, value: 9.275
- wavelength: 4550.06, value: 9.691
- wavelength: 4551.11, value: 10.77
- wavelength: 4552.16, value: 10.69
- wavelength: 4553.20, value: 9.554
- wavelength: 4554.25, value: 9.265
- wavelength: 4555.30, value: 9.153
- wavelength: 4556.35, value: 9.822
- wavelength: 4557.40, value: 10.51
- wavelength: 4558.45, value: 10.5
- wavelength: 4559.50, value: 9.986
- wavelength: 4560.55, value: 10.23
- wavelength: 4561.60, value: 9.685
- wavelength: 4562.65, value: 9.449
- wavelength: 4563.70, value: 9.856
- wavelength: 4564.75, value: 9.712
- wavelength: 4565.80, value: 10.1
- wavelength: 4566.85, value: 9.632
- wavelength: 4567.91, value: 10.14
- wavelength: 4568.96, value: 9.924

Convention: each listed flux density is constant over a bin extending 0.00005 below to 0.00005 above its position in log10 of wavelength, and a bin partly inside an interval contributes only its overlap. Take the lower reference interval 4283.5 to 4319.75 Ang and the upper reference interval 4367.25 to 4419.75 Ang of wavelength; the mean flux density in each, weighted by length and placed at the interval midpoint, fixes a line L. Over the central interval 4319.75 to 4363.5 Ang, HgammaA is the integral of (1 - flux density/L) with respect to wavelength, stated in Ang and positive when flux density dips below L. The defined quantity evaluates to 2.6 Ang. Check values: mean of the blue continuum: 9.57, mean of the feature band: 9.18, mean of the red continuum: 9.99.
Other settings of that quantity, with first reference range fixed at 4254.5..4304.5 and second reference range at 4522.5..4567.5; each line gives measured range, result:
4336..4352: 3.0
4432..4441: -0.2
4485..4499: -0.5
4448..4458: 0.1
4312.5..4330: -0.2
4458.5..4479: -0.5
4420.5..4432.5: -0.2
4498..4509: -0.6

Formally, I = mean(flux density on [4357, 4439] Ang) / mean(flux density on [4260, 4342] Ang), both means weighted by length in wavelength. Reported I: 1.05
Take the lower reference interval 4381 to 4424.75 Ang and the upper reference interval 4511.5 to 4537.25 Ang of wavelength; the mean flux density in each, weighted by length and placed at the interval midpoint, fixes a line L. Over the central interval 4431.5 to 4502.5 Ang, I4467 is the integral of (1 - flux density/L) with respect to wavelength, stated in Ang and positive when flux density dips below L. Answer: -0.8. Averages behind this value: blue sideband 9.97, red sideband 9.88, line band 10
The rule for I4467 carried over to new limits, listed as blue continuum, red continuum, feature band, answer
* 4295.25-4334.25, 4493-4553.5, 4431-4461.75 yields -0.05 Ang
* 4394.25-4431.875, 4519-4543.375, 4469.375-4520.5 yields -0.94 Ang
